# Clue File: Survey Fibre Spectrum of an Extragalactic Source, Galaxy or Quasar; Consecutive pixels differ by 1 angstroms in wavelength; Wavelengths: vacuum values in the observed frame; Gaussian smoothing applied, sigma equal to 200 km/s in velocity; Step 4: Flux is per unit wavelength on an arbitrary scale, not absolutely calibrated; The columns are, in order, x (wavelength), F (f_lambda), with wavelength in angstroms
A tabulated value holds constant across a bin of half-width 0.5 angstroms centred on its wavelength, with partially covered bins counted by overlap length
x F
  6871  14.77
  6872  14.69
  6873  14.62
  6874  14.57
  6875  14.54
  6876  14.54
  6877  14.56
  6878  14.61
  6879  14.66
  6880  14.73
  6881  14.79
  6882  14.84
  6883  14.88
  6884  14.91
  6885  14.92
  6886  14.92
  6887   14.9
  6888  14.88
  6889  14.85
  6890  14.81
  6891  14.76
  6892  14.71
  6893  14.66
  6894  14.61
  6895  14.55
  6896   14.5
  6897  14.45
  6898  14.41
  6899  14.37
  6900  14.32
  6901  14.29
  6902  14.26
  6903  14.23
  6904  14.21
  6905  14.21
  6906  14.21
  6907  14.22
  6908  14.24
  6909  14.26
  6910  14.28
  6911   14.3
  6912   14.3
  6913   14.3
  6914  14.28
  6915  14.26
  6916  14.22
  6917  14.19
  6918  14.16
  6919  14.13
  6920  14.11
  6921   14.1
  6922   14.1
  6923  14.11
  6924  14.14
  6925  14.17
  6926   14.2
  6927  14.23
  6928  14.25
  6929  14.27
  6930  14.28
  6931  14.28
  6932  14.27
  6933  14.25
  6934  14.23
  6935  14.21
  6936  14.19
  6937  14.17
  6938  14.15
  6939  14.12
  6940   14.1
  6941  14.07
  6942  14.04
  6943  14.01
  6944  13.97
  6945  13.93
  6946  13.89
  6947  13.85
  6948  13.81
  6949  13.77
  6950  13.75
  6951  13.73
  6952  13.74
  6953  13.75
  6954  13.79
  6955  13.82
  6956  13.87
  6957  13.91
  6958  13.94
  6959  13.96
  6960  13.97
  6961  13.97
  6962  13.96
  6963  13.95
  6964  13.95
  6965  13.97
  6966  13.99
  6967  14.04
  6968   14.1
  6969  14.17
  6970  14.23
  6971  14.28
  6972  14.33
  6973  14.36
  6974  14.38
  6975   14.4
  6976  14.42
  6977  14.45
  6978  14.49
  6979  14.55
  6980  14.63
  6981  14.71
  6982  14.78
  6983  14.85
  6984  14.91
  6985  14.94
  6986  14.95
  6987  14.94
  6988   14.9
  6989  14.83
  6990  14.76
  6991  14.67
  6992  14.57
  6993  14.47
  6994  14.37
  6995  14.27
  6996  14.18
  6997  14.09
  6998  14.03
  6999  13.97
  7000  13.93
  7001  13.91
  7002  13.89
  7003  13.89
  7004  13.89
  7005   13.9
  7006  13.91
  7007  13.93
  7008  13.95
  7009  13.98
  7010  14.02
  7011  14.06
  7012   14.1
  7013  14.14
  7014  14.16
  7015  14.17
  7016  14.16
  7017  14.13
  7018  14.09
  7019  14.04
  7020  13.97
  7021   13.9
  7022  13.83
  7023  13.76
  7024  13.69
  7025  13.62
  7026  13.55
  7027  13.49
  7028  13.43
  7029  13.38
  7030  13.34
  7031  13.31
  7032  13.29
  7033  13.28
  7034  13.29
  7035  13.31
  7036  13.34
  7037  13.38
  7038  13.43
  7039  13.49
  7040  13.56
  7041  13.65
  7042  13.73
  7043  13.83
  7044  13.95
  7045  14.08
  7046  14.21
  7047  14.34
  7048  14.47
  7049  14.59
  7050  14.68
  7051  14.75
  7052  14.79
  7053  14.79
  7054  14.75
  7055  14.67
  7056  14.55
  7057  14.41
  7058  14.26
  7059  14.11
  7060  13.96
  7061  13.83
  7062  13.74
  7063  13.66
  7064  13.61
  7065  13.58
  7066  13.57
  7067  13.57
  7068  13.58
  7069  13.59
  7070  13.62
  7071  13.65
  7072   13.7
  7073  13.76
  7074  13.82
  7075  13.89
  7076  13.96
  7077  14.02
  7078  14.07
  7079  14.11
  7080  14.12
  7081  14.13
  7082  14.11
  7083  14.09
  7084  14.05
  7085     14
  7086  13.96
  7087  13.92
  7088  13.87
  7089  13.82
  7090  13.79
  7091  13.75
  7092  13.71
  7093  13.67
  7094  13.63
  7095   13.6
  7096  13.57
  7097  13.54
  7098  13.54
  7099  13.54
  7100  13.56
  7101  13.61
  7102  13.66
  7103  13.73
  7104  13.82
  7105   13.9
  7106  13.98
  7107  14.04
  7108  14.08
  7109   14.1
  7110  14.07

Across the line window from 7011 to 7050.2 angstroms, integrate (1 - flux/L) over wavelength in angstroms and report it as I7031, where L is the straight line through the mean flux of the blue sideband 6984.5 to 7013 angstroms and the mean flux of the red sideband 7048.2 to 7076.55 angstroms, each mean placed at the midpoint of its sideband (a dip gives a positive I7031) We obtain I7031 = 1.0 angstroms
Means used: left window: 14.3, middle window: 13.8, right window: 14.1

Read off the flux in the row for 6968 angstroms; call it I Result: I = 14.1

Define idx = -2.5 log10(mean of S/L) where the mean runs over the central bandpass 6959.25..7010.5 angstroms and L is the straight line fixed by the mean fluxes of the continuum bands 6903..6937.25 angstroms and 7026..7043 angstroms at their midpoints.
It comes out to -0.04 mag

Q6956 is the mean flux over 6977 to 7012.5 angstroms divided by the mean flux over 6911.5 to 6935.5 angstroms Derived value 1.0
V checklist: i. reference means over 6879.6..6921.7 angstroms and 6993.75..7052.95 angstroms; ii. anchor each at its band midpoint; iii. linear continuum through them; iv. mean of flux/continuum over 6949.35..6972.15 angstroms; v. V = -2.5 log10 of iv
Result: 0.02 mag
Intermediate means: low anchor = 14.5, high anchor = 13.9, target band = 14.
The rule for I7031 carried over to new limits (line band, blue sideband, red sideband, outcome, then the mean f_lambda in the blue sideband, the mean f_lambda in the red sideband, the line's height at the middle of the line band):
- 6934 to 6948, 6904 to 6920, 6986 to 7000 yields 0.3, 14.2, 14.5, 14.3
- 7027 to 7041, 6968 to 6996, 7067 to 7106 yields 0.8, 14.6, 13.8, 14.2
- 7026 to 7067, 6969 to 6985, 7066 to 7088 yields 0.5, 14.5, 13.9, 14.1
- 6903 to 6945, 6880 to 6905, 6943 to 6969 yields 0.2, 14.6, 13.9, 14.3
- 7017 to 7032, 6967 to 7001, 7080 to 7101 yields 0.6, 14.5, 13.8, 14.2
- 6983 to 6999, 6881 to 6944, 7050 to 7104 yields -0.5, 14.4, 13.9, 14.1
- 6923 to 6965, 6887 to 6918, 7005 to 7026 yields 0.7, 14.4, 14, 14.2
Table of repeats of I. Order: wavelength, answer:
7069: 13.59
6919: 14.13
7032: 13.29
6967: 14.04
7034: 13.29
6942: 14.04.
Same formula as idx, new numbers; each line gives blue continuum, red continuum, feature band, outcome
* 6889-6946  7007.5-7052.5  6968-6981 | -0.03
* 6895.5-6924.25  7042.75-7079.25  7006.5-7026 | 0.01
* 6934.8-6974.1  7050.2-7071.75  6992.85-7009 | 0.00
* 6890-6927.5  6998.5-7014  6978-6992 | -0.06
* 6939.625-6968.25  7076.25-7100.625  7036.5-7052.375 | -0.01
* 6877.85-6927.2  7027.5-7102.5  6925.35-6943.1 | 0.01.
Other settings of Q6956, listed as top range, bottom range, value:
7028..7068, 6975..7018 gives 0.97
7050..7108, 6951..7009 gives 0.98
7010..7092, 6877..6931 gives 0.96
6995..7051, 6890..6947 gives 0.97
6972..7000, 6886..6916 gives 1.01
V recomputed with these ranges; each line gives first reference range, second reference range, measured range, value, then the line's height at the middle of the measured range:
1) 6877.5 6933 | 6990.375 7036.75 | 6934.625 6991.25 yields -0.01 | 14.1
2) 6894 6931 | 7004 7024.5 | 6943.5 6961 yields 0.02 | 14.2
